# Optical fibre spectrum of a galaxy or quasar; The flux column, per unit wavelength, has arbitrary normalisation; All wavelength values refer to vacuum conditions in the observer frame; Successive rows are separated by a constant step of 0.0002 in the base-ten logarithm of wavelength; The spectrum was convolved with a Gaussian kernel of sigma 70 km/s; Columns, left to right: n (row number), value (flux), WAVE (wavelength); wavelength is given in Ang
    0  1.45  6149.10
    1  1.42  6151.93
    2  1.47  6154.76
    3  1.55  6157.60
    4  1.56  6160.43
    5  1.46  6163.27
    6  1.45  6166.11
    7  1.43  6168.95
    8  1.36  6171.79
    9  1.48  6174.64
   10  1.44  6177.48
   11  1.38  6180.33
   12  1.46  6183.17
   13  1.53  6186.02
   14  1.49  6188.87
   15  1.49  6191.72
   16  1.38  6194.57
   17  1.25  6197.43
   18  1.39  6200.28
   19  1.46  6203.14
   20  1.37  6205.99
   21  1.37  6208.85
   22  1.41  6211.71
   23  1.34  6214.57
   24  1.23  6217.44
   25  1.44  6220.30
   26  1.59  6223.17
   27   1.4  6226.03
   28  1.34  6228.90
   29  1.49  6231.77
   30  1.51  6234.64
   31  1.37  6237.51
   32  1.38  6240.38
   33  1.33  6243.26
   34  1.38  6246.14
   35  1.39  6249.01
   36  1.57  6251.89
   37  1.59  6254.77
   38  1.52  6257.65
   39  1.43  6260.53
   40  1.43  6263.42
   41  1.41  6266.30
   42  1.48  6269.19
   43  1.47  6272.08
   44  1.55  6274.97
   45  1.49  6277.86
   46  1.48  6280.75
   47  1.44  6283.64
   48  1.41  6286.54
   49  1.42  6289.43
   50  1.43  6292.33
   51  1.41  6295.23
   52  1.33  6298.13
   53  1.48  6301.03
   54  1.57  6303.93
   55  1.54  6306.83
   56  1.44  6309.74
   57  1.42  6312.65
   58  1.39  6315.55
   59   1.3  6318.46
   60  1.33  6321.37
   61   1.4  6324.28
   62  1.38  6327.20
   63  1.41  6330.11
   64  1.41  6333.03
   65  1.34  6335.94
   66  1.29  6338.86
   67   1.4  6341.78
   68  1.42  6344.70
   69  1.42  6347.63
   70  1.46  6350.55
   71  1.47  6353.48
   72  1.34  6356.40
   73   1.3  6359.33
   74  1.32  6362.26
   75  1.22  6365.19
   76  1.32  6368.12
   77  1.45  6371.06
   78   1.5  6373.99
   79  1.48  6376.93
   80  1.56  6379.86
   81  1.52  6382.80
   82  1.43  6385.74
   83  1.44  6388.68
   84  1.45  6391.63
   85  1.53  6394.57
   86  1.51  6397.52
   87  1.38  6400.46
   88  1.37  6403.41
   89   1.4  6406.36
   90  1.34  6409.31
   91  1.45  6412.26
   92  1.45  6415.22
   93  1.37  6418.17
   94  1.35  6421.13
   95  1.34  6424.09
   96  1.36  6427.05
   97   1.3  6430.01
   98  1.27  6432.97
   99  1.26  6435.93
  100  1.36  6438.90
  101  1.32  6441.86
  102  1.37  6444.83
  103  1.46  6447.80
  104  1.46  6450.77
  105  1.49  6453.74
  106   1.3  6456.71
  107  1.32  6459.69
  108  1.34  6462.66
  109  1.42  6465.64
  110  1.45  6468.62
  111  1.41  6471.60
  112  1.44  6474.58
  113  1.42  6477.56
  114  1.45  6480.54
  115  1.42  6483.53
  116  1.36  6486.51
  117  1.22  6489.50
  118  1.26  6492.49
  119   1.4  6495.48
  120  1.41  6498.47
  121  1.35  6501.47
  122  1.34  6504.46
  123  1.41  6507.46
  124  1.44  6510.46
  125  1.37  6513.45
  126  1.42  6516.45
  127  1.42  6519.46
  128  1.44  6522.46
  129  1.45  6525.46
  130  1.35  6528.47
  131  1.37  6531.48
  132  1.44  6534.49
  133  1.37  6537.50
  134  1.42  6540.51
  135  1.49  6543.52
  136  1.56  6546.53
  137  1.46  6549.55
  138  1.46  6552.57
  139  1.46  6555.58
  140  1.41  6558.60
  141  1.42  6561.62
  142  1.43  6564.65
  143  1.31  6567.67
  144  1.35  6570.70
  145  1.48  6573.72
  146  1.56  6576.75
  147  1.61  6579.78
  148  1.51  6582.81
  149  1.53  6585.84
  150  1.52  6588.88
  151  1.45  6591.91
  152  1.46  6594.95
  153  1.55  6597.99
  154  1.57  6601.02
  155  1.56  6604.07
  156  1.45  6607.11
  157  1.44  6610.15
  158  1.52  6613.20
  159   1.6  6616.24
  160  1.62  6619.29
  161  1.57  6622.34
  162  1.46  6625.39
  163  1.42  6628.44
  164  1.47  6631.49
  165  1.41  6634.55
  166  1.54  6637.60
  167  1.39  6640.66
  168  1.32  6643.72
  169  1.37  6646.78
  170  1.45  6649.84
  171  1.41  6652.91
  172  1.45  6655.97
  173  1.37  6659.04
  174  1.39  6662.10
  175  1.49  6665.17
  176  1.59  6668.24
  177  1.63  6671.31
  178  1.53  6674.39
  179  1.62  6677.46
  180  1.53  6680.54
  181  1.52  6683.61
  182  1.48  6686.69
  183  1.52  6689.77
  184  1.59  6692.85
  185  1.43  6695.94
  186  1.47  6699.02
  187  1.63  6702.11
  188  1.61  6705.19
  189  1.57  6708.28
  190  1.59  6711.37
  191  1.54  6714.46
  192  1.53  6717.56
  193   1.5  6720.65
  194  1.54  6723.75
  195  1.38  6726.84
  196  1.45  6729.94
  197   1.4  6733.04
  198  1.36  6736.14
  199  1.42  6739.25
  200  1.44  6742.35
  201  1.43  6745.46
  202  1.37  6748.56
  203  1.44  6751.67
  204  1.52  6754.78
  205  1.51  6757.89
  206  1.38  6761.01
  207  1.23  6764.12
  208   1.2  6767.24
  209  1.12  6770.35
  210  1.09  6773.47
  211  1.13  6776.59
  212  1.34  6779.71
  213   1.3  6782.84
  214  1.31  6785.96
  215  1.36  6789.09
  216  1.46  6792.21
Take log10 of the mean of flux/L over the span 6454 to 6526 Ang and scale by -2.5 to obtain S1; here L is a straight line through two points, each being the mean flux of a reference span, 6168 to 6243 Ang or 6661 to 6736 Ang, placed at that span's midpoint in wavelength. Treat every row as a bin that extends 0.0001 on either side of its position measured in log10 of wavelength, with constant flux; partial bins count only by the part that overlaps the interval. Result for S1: 0.07 mag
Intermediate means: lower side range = 1.41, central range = 1.39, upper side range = 1.52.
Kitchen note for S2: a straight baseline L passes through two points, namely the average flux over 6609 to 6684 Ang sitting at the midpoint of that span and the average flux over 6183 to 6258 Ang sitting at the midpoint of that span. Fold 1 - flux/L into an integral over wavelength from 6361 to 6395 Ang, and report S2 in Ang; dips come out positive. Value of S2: 0.30 Ang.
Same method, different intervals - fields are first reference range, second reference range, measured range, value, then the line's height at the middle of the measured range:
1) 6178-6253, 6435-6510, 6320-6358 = 0.2 Ang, 1.4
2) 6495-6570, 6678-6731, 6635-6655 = 1.0 Ang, 1.49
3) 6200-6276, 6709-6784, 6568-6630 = -4.8 Ang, 1.4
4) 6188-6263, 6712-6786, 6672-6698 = -2.8 Ang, 1.38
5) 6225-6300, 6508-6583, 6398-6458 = 2.8 Ang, 1.44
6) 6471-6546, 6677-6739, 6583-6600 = -0.7 Ang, 1.44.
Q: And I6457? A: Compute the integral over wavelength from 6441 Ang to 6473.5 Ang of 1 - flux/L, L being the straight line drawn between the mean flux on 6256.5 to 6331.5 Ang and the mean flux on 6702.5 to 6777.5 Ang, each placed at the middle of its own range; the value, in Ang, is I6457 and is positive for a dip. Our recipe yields 0.7 Ang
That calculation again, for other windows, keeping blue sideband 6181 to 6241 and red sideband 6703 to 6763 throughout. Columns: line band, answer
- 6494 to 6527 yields 1.0 Ang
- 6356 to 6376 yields 1.1 Ang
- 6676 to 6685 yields -0.6 Ang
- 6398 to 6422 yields 0.7 Ang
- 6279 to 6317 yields -0.5 Ang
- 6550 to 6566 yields 0.2 Ang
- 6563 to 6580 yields 0.1 Ang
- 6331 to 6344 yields 0.6 Ang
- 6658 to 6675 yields -0.4 Ang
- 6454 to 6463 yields 0.6 Ang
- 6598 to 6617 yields -0.8 Ang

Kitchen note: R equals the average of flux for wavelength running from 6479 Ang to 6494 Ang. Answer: 1.34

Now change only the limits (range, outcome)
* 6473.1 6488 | 1.42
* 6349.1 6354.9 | 1.46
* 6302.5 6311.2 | 1.52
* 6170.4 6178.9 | 1.43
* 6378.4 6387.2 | 1.5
